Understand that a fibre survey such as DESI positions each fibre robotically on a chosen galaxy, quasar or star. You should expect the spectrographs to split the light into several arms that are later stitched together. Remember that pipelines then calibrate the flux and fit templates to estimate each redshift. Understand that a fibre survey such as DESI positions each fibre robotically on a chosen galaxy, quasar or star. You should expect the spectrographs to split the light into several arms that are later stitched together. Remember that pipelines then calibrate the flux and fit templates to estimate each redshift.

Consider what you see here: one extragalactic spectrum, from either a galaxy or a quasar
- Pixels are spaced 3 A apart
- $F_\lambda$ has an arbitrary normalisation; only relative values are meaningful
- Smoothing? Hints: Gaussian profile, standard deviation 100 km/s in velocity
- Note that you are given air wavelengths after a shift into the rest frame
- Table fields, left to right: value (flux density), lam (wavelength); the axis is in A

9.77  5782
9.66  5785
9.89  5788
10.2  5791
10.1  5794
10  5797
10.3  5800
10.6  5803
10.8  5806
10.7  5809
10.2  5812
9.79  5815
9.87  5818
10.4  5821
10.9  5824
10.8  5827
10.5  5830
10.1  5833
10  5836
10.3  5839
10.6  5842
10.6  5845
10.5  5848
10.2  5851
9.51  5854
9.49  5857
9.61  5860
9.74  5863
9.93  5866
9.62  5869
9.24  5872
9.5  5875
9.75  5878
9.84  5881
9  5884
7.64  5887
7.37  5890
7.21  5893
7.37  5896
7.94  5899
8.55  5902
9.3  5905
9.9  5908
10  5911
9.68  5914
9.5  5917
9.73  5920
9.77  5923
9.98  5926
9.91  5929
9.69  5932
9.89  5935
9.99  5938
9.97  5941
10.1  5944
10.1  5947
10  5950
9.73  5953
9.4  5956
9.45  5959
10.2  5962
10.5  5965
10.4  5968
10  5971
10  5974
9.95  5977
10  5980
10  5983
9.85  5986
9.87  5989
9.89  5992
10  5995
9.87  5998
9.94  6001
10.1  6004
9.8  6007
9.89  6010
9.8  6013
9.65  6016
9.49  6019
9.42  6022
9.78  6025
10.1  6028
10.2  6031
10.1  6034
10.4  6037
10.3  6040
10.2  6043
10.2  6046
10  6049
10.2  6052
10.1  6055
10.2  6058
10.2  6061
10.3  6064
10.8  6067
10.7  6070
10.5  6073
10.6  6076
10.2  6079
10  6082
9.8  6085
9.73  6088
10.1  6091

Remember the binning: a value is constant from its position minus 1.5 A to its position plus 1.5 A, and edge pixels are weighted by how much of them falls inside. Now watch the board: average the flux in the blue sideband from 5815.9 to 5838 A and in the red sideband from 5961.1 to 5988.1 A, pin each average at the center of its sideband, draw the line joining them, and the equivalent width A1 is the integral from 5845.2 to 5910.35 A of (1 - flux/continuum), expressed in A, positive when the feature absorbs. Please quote 7.1 A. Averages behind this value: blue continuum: 10.3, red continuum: 10.1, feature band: 9.15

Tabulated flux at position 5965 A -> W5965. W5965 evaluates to 10.5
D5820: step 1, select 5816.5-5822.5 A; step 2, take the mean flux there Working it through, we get 10.1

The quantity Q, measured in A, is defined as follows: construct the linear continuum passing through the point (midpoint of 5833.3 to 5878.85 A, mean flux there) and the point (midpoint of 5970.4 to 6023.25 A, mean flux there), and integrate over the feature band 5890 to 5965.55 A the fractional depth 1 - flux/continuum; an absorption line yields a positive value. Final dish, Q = 3.3 A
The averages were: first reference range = 9.91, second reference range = 9.86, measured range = 9.46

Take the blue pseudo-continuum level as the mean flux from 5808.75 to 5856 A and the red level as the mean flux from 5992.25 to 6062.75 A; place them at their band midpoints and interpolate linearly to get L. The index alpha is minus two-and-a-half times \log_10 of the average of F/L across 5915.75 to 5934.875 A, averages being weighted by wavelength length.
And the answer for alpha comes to 0.04 mag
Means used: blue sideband 10.3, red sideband 10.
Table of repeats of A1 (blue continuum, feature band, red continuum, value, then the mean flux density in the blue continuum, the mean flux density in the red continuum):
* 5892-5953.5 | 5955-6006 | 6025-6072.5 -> -0.8 A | 9.46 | 10.3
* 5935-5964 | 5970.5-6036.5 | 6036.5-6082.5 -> 1.3 A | 9.89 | 10.3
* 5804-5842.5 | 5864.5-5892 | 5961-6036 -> 3.2 A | 10.4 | 9.95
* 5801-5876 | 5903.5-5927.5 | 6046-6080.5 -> 1.1 A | 10.1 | 10.3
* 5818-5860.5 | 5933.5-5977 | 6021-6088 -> 1.0 A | 10.3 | 10.2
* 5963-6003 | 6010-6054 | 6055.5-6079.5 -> 1.2 A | 10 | 10.4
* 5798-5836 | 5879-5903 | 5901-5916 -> 3.8 A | 10.4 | 9.52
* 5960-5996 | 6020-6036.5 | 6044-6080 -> 0.5 A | 10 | 10.3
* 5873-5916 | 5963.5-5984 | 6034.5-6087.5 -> -1.4 A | 8.8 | 10.3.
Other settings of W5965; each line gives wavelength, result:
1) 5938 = 9.99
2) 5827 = 10.8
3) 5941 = 9.97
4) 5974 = 10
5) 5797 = 10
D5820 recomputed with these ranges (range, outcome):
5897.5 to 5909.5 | 8.92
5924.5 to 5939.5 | 9.89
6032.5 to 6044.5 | 10.2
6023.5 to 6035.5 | 10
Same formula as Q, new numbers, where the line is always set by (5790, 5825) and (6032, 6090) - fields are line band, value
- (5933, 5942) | 0.3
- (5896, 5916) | 2.3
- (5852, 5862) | 0.7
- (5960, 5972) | 0.0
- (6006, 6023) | 0.9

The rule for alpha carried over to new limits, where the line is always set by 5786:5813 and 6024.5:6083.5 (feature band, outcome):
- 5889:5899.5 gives 0.353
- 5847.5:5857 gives 0.039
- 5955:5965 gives 0.049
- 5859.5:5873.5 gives 0.072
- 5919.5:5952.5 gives 0.039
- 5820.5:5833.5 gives -0.030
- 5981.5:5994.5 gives 0.039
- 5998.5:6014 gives 0.039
